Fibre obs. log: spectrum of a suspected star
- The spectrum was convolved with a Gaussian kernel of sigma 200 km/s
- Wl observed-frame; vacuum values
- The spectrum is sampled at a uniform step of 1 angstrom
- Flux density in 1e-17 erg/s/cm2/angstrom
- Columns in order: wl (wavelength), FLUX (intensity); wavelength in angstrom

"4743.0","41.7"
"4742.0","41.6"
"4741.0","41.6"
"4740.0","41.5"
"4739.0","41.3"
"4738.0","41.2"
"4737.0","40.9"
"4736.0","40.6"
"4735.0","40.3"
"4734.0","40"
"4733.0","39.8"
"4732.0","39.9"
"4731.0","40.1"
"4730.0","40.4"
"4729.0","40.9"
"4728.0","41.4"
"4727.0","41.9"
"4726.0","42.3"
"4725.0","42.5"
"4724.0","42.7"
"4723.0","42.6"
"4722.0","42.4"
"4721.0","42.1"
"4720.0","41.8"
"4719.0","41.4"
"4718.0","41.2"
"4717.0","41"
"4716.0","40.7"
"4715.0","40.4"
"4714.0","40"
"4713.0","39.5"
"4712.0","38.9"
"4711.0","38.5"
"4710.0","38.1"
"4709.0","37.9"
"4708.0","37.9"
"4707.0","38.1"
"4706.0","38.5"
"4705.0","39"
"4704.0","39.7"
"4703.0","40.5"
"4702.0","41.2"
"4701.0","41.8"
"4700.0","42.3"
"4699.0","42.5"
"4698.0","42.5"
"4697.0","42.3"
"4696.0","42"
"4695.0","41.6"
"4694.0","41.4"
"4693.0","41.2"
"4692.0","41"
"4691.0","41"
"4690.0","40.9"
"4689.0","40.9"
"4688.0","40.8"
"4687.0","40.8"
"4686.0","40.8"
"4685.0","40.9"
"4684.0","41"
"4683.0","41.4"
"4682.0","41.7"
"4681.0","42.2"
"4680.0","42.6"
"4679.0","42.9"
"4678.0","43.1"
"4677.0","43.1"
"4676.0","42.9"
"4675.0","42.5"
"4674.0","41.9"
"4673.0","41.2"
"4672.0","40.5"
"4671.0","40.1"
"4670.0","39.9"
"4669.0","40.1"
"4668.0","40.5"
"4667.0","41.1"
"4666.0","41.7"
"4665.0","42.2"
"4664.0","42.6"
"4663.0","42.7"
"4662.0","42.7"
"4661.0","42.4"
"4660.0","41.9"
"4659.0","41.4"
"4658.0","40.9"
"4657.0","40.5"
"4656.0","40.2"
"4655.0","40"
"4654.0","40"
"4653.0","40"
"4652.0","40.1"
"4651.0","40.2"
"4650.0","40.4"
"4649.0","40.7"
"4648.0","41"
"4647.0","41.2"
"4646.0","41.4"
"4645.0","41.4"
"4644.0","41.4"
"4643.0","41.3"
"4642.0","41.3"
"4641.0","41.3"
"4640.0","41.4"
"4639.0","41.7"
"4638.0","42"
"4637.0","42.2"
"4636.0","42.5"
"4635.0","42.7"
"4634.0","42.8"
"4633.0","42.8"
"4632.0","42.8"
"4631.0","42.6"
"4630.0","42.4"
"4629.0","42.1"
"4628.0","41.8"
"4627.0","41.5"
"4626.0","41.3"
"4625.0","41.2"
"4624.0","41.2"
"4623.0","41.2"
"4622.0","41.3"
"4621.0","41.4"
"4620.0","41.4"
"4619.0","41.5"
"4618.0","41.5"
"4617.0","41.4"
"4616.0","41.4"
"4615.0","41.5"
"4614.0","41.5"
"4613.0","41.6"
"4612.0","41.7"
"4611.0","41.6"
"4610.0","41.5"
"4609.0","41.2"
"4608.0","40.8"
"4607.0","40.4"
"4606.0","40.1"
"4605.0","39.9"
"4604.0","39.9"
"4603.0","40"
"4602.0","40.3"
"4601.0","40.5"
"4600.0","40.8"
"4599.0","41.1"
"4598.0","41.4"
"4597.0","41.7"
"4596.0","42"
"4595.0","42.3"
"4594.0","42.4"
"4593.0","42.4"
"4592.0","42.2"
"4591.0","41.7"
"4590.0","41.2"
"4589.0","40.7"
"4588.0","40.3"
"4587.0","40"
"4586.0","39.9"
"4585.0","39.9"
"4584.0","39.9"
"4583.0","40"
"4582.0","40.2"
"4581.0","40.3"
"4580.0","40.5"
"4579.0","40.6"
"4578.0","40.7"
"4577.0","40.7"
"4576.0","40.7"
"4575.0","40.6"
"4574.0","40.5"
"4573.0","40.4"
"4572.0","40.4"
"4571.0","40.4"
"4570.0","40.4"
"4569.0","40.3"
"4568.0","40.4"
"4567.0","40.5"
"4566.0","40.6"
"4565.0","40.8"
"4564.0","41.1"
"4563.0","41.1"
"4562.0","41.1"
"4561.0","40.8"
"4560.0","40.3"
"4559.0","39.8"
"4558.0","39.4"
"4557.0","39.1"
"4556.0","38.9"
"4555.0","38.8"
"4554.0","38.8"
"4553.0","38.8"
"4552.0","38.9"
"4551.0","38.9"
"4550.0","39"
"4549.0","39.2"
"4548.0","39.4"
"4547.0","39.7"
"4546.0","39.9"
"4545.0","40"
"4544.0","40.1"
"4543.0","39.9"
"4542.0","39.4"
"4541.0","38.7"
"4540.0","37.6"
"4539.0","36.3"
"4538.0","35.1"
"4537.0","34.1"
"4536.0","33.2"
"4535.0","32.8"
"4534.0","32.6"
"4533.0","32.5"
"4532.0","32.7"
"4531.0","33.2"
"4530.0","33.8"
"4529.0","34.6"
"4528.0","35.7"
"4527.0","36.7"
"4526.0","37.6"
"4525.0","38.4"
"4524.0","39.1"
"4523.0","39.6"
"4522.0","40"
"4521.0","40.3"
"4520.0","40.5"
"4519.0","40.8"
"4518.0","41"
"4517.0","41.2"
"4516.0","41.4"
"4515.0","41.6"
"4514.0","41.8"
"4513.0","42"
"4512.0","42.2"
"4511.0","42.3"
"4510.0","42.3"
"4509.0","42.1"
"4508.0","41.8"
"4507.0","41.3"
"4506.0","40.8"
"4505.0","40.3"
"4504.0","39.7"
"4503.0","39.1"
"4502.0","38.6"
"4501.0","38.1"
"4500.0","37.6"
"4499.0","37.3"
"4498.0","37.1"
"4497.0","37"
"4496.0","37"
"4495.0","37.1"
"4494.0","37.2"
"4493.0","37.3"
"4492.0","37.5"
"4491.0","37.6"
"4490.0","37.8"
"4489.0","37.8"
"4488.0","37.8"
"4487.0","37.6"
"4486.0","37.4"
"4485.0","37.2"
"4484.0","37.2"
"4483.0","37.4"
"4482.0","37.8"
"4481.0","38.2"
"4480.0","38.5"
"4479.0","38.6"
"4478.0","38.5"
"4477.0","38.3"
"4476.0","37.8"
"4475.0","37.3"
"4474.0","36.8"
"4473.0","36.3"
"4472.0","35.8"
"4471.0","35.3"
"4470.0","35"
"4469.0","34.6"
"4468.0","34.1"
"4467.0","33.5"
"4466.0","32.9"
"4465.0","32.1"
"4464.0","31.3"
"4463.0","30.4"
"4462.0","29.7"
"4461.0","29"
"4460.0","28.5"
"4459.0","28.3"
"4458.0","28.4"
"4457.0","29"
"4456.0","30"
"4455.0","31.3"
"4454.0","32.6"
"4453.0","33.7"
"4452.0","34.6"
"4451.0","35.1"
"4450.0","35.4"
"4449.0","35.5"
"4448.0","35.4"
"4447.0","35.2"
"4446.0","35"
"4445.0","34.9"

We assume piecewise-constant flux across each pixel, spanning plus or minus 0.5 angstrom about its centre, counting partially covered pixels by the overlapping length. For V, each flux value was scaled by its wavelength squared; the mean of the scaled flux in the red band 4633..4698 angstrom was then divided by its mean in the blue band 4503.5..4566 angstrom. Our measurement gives 1.1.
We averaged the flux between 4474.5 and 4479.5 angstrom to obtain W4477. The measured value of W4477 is 38.1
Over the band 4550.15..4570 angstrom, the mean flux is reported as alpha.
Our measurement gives 39.9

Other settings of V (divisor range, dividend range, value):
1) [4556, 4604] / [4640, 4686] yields 1.05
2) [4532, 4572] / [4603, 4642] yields 1.11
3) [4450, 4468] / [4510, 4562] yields 1.27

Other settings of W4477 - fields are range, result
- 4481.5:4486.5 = 37.4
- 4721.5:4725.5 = 42.6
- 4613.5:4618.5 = 41.5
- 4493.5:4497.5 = 37.1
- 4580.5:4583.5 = 40.2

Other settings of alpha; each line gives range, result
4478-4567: 38.6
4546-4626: 40.6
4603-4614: 40.9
